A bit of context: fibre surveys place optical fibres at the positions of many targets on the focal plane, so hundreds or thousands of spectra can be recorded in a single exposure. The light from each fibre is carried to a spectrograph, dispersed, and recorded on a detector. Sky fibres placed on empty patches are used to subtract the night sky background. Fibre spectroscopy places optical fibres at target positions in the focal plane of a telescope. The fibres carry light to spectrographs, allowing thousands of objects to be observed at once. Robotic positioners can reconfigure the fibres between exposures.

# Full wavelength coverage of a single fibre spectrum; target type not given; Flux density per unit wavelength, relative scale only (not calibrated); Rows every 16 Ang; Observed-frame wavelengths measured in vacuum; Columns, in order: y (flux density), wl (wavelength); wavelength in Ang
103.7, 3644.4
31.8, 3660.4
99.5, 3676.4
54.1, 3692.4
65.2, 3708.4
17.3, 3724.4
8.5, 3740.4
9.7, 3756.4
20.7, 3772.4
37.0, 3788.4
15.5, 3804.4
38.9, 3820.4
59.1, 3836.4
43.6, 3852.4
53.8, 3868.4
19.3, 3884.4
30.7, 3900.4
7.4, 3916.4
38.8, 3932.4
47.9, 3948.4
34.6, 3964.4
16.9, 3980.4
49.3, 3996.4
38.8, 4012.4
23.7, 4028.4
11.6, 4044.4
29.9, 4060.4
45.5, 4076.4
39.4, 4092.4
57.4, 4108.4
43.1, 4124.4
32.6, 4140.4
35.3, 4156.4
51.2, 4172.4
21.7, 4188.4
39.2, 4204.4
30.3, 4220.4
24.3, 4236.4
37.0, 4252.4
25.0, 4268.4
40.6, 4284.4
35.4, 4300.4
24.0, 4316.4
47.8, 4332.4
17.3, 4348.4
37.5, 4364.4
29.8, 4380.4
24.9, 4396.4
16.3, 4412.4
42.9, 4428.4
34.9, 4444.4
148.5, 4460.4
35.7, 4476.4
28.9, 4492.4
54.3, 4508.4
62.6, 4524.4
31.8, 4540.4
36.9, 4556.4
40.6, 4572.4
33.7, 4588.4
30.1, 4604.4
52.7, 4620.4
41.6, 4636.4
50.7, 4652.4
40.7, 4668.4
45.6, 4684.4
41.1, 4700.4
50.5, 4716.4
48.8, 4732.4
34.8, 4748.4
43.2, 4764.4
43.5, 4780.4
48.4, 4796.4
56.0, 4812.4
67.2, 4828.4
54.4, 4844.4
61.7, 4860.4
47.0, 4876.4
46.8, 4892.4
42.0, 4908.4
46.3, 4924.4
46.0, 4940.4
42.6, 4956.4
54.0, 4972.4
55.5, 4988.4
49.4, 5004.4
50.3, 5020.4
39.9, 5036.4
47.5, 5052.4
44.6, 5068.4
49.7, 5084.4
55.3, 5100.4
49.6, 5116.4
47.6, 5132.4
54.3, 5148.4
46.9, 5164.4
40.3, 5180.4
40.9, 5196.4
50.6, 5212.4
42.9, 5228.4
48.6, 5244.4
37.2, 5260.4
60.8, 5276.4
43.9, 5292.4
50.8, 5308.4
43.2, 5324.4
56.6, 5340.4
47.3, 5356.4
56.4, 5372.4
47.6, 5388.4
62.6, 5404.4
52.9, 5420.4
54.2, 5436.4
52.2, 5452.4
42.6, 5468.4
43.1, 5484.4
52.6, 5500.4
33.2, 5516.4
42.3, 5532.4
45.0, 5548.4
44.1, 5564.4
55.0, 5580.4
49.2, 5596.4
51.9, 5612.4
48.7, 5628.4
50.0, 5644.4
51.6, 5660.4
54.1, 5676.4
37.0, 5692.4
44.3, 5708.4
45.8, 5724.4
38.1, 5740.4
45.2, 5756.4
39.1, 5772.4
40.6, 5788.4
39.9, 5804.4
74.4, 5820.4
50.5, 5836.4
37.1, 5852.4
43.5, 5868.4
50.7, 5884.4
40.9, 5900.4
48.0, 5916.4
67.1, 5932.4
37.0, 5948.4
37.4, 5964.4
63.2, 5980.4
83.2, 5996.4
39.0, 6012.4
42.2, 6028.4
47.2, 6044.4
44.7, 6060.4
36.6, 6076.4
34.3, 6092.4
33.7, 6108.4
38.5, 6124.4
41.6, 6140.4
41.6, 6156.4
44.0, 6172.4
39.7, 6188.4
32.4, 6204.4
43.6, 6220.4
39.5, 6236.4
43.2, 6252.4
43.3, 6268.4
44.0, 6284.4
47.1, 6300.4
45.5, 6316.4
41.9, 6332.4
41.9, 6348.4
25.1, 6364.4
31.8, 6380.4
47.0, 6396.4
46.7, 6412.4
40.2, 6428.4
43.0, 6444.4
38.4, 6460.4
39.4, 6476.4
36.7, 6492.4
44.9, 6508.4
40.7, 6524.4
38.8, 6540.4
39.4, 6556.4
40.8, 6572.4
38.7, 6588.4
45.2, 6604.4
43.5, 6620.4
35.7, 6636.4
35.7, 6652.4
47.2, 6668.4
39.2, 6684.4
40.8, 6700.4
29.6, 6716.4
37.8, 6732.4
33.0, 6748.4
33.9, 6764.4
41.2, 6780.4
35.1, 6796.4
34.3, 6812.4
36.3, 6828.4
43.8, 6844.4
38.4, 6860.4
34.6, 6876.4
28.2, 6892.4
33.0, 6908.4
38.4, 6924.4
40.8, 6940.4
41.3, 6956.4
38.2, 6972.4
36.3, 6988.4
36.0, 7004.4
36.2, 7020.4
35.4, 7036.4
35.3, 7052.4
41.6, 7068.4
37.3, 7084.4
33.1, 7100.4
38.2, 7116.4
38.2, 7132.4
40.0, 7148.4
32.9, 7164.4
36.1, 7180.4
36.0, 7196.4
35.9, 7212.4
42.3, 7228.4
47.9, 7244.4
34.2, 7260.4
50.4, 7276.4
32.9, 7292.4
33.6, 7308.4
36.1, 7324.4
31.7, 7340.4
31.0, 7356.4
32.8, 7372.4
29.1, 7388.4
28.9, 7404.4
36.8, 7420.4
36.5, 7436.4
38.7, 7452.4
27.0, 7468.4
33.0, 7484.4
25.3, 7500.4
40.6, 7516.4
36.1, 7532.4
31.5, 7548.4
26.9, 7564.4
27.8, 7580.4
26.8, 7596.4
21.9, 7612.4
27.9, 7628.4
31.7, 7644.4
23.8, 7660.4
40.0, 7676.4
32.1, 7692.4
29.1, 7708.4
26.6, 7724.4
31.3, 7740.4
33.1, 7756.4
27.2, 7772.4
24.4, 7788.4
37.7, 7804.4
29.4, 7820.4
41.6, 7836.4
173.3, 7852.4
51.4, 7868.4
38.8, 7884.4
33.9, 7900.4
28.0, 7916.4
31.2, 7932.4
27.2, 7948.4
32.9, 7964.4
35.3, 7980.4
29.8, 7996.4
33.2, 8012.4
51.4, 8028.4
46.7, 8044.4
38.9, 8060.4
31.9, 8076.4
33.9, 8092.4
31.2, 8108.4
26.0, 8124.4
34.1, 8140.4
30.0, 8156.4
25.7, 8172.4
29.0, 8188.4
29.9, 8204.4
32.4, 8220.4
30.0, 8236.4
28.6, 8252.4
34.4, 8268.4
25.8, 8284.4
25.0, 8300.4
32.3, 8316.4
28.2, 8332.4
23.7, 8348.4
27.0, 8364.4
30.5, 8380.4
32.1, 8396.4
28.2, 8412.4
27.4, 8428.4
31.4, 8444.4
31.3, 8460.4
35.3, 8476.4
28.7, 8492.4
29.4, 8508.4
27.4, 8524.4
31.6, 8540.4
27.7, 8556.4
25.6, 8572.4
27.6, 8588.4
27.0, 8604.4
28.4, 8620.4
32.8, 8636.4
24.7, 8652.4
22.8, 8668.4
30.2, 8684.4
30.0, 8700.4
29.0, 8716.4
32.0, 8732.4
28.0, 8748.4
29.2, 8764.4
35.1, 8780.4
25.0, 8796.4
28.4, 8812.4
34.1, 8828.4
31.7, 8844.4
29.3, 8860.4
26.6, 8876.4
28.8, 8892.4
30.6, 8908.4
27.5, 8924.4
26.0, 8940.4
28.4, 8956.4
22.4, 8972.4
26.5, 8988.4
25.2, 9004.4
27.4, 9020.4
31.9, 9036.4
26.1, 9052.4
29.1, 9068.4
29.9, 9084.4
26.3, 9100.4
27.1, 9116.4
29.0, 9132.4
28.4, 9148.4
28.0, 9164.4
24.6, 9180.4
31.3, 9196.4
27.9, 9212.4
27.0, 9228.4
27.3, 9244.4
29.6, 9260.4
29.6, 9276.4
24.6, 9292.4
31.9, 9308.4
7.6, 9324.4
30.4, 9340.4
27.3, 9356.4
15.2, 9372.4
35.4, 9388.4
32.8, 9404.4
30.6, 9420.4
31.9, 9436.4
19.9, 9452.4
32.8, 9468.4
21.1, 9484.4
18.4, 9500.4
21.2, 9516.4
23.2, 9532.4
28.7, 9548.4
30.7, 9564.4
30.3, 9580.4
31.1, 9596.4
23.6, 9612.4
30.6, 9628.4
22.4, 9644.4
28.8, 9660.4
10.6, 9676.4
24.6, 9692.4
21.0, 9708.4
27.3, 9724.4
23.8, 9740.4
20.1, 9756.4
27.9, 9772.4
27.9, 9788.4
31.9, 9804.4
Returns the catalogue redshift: 0.20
